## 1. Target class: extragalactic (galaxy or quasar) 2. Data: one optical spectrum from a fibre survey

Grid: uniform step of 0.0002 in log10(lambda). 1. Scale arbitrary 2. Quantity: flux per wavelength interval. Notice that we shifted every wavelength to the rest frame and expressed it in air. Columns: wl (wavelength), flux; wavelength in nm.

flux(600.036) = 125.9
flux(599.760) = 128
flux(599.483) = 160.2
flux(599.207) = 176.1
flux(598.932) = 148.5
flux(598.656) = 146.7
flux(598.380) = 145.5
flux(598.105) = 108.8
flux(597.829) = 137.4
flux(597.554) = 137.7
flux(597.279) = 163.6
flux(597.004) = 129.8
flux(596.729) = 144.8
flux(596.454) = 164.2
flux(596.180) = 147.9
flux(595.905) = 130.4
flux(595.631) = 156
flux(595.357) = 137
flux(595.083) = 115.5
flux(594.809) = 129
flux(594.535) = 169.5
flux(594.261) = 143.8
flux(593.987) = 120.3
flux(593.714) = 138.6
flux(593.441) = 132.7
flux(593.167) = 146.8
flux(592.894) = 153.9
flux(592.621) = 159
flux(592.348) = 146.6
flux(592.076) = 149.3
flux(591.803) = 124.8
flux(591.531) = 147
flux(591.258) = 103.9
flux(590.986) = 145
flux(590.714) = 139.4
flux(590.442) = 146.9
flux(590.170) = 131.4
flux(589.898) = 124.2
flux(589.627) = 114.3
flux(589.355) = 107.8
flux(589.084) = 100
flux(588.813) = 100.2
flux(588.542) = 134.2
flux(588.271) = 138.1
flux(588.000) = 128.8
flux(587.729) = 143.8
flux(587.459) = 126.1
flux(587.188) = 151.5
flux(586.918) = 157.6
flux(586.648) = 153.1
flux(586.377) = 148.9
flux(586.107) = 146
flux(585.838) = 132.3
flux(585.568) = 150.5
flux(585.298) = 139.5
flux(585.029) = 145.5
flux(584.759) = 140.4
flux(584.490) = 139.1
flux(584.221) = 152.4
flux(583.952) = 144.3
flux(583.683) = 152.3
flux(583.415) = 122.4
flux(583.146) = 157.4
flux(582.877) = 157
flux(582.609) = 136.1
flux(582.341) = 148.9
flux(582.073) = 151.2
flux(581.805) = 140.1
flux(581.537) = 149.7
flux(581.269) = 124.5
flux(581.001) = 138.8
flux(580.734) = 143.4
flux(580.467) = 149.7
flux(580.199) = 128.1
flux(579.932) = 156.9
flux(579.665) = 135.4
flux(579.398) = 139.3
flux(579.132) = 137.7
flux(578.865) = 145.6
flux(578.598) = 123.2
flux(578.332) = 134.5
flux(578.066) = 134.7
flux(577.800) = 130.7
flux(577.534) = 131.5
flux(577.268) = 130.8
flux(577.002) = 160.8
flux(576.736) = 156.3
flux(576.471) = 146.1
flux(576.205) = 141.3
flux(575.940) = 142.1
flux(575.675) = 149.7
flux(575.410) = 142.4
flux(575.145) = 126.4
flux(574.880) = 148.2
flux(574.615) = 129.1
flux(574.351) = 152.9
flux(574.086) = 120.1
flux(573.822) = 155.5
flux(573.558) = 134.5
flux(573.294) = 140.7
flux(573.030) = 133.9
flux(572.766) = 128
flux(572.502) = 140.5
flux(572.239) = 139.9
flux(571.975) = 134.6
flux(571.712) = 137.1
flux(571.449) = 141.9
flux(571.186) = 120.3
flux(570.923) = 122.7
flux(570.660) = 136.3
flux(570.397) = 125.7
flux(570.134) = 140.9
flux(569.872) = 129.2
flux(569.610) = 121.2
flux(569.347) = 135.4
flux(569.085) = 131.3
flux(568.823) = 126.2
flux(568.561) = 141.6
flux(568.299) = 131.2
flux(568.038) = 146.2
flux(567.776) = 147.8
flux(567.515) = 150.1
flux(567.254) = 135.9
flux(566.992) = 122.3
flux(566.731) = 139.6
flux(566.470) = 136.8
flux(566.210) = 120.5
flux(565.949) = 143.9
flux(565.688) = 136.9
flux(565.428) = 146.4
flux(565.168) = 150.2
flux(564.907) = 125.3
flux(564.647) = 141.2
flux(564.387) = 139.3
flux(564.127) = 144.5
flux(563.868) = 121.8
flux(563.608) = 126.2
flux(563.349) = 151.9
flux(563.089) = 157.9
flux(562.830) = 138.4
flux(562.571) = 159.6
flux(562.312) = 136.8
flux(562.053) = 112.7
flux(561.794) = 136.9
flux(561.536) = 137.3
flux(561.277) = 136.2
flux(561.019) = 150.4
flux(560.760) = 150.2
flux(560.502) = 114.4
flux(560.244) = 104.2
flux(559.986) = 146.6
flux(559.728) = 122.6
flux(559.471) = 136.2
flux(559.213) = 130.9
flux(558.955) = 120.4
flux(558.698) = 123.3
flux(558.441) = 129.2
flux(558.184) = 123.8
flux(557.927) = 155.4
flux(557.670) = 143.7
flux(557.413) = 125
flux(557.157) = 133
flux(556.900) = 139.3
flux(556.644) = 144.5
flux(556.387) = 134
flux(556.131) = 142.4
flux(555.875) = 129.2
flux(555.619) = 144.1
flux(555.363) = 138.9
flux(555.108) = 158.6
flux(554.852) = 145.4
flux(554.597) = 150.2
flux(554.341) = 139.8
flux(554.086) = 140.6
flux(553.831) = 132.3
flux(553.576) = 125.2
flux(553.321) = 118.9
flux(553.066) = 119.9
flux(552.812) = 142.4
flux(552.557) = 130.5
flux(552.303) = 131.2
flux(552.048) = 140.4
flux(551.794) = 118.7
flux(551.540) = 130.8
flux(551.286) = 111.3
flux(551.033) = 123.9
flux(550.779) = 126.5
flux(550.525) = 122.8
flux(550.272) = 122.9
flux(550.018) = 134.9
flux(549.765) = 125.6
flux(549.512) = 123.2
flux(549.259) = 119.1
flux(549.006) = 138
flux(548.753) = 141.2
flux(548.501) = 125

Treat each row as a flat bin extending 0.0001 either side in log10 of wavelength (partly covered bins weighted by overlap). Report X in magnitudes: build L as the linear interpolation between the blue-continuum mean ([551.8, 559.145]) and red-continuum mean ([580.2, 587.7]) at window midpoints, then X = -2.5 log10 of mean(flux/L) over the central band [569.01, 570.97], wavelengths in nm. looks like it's 0.07 mag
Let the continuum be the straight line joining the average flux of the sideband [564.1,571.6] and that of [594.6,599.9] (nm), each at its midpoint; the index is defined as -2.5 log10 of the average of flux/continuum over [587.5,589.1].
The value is 0.12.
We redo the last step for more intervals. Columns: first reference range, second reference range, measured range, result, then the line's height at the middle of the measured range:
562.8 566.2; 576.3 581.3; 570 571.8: 0.06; 140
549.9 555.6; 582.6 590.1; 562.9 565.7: -0.05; 134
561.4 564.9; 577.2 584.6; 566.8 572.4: 0.04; 139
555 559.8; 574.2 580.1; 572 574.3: 0.02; 140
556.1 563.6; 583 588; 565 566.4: -0.01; 138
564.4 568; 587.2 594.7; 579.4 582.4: -0.05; 136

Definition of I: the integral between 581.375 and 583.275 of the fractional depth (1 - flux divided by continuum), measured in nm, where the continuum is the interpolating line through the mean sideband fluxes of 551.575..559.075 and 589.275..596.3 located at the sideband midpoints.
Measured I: -0.16 nm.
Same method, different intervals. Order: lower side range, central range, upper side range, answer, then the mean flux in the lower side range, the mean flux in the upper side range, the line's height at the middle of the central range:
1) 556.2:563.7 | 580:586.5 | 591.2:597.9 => -0.18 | 135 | 142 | 140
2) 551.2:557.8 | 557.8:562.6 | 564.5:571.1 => 0.10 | 135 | 135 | 135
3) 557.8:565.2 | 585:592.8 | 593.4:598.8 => 0.19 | 135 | 140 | 139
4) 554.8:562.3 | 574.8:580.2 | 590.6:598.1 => -0.10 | 135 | 141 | 138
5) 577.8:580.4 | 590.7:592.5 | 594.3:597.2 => 0.06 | 137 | 143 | 141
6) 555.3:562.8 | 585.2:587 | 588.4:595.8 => -0.17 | 135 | 134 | 134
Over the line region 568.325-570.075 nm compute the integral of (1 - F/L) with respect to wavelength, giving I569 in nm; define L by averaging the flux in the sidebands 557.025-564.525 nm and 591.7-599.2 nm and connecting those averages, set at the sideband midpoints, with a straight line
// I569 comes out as 0.07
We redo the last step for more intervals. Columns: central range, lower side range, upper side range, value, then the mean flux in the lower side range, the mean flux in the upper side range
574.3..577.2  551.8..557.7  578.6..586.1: -0.07 nm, 136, 143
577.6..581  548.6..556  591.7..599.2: 0.01 nm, 132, 142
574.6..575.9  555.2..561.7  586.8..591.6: -0.08 nm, 134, 130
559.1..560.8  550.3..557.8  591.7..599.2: 0.09 nm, 134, 142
